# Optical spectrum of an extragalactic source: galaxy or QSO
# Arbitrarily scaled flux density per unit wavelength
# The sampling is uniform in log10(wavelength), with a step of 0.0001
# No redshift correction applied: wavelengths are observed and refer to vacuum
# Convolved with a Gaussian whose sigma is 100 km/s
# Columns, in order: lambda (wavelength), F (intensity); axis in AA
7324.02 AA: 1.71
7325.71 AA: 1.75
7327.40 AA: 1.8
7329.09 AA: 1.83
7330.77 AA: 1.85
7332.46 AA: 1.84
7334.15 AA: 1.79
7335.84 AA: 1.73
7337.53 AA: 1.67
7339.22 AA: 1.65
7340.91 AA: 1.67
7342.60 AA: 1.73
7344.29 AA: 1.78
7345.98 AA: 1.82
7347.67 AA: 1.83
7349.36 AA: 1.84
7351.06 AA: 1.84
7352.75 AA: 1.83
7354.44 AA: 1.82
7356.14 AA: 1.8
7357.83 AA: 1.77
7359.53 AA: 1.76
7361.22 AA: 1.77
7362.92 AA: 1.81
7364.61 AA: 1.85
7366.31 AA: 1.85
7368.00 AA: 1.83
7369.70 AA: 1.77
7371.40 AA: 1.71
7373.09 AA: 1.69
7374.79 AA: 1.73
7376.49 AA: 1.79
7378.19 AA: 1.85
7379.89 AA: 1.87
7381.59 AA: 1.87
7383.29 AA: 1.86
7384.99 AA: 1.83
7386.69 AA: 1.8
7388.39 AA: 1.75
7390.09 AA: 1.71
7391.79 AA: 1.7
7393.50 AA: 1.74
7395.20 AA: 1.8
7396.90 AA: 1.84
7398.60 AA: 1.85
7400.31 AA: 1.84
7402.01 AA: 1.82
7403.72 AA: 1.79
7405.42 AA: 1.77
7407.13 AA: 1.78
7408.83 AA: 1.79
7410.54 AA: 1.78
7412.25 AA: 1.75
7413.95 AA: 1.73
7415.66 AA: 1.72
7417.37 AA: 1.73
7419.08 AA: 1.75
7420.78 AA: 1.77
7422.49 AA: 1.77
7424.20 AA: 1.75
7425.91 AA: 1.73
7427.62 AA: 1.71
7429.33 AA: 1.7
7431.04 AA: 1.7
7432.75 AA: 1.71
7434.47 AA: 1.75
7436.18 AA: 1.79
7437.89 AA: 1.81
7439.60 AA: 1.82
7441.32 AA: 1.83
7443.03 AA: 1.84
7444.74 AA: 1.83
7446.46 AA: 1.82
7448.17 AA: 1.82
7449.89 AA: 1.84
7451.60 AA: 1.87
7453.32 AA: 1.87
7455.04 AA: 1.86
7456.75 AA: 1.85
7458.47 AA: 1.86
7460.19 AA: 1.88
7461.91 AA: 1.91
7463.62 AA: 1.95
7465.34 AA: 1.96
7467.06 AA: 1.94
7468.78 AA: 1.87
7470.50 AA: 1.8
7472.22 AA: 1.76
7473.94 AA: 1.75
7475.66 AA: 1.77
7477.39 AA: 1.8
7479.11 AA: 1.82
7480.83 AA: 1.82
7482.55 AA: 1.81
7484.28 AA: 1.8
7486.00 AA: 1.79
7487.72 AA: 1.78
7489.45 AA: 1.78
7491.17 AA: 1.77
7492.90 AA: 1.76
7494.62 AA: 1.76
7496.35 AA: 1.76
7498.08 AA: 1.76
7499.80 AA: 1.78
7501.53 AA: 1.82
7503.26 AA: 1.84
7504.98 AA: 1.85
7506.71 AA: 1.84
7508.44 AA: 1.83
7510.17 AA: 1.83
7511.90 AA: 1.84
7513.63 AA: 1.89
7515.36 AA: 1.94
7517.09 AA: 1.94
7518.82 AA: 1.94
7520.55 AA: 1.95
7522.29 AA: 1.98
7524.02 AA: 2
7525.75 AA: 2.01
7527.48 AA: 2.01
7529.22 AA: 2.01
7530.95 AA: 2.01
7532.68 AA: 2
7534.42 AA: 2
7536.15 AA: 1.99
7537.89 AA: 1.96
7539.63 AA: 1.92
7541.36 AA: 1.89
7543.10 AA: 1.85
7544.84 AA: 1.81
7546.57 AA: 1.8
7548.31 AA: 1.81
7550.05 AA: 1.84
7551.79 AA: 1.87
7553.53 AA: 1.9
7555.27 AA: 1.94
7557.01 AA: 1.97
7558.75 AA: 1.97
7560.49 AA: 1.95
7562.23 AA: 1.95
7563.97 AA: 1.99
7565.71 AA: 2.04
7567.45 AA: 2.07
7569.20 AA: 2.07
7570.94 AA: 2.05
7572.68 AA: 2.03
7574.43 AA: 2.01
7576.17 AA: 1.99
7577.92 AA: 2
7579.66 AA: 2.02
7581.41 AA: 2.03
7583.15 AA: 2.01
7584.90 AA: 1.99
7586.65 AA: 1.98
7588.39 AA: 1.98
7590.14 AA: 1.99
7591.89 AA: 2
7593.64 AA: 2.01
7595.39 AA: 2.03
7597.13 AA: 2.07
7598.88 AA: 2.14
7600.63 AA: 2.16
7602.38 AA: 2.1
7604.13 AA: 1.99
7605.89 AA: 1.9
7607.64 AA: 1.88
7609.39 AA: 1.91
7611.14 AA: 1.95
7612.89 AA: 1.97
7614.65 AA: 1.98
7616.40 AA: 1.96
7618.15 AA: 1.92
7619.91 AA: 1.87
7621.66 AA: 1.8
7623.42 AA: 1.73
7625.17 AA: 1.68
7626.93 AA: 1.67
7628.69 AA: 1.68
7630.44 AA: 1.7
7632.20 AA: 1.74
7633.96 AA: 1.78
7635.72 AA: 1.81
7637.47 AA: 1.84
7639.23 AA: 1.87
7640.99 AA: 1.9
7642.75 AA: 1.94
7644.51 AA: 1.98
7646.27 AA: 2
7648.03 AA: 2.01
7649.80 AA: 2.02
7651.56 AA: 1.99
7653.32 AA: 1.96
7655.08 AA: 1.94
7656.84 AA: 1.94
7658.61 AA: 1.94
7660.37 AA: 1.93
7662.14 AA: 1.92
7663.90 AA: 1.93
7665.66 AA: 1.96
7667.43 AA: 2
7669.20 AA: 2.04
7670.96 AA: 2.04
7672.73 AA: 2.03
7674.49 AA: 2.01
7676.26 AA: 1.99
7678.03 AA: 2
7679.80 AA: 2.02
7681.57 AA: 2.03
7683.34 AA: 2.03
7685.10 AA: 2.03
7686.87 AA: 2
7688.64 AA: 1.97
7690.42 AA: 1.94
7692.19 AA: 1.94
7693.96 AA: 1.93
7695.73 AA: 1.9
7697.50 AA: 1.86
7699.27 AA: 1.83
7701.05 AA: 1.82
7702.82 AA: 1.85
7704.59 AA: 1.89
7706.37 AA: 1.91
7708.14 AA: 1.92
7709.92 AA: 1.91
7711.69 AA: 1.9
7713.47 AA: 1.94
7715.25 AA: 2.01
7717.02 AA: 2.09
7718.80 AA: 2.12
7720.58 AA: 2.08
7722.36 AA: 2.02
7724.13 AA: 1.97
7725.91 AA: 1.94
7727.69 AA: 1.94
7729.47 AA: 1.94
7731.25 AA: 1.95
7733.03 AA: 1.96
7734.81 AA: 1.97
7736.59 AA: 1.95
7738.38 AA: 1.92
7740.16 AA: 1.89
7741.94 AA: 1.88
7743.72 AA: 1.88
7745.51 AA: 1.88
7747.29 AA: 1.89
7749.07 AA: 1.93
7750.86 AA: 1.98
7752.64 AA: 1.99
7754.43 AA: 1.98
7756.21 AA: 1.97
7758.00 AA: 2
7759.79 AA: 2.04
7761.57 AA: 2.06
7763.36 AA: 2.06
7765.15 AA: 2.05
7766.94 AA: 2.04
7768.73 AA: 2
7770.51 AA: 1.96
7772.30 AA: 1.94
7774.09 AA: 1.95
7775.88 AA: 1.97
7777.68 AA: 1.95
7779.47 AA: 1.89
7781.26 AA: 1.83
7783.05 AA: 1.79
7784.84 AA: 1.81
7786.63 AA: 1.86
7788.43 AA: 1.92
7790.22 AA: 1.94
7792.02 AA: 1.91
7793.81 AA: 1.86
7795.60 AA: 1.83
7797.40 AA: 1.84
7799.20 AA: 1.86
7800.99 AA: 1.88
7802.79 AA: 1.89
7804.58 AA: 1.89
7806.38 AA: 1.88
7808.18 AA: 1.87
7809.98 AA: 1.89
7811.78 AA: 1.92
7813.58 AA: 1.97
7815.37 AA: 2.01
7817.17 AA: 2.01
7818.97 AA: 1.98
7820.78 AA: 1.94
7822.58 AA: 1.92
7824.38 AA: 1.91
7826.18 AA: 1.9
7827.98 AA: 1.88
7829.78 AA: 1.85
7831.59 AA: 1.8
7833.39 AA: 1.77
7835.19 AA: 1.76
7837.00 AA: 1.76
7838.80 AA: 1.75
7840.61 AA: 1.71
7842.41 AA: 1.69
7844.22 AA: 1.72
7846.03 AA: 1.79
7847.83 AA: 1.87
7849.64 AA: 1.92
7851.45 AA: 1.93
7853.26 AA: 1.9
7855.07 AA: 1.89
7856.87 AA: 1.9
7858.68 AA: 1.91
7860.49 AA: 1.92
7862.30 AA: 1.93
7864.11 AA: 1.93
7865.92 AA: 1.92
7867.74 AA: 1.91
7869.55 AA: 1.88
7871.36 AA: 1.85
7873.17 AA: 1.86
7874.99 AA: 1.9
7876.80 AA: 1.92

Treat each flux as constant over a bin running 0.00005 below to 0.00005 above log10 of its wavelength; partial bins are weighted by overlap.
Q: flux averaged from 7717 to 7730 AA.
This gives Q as 2.01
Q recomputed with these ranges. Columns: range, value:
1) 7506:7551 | 1.92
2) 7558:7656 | 1.95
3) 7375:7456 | 1.79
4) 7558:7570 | 2.01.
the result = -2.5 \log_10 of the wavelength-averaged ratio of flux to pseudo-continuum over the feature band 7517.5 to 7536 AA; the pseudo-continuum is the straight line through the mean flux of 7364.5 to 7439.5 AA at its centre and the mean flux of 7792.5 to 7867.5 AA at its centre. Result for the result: -0.11 mag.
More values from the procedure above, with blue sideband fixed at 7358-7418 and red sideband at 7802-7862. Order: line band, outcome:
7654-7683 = -0.08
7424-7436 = 0.04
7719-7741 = -0.07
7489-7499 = 0.03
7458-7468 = -0.07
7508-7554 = -0.06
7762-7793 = -0.04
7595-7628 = -0.06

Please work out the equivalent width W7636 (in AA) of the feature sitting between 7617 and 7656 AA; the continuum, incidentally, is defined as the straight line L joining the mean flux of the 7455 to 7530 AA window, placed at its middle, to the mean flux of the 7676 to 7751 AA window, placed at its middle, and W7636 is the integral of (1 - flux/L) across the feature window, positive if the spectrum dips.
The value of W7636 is 1.2 AA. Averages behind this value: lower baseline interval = 1.86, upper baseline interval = 1.95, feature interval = 1.86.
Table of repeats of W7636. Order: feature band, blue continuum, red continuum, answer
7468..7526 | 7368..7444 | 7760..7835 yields -0.86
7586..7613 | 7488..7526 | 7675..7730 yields -1.44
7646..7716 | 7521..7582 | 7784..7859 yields -1.40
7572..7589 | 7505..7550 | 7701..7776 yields -0.65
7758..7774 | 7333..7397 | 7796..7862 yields -1.35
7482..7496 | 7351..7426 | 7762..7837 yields 0.27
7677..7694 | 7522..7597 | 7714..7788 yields -0.25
